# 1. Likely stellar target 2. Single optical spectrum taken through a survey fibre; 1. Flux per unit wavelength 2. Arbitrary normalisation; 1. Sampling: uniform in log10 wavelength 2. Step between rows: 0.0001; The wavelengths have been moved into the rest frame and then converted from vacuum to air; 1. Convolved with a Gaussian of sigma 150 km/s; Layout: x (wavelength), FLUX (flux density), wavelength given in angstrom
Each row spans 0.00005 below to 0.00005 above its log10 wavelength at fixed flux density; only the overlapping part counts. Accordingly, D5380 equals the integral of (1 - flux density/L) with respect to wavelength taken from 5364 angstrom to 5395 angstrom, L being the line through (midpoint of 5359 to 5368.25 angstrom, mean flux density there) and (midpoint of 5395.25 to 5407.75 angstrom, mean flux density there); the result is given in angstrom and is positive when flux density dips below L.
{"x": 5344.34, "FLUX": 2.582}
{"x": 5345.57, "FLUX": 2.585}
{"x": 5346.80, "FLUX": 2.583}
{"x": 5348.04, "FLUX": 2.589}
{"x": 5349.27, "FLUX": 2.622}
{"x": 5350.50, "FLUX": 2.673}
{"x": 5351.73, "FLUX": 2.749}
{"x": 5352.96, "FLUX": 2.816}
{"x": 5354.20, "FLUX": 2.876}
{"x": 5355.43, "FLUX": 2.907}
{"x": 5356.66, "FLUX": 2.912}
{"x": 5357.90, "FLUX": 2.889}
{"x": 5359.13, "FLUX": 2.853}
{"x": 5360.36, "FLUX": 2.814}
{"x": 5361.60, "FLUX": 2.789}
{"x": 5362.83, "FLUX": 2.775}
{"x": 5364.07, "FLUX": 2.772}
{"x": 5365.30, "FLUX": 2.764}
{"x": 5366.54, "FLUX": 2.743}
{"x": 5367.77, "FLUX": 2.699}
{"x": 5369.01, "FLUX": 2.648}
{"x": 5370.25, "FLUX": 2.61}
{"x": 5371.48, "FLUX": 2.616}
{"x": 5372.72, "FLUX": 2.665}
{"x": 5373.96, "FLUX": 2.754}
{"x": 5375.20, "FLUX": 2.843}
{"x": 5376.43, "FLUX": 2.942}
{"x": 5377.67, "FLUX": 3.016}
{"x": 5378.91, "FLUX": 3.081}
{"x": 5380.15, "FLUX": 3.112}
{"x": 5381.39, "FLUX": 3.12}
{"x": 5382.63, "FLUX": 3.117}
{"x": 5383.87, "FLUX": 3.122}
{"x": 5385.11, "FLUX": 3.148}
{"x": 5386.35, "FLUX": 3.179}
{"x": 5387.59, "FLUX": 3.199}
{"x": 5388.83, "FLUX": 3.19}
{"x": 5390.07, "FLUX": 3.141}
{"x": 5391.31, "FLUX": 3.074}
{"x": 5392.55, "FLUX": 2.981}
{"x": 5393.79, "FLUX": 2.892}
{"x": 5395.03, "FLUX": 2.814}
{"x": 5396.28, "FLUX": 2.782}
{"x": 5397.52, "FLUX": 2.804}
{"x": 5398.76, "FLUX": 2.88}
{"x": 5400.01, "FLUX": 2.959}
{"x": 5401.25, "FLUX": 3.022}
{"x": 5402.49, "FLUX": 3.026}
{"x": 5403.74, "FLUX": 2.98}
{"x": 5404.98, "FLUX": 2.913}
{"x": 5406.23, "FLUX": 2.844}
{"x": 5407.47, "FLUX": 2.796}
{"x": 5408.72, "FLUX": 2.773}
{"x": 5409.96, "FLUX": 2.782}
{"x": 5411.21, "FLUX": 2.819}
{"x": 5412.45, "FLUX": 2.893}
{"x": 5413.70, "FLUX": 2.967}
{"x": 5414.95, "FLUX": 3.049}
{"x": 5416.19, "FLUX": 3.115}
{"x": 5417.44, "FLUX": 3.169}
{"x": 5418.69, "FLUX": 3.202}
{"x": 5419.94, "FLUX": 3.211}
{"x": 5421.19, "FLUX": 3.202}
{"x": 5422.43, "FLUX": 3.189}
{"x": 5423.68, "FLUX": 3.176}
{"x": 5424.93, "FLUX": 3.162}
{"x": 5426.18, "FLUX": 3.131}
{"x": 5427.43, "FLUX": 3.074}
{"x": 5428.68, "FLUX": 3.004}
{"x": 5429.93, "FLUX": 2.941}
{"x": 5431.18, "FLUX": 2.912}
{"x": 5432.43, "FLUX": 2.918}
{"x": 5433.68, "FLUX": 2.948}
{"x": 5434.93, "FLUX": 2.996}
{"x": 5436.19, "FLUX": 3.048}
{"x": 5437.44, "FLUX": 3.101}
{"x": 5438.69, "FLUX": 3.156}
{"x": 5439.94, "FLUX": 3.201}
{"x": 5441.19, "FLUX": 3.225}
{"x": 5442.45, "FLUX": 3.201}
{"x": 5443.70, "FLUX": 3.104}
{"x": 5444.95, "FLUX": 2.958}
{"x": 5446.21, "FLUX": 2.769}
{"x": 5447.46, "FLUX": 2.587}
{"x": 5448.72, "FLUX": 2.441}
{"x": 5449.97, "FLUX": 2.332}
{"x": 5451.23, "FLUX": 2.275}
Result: -1.20 angstrom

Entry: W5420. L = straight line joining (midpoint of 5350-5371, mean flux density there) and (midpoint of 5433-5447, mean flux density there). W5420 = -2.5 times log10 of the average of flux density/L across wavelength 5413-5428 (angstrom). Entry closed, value -0.05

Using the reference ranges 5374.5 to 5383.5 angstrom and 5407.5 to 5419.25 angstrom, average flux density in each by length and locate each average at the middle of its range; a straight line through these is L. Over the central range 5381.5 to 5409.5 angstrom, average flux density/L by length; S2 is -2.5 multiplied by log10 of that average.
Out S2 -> 0.005 mag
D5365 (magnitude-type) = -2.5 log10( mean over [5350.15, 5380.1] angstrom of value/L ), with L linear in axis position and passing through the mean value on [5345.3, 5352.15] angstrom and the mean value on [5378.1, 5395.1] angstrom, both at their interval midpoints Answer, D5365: 0.01 mag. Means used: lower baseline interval 2.63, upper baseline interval 3.09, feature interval 2.81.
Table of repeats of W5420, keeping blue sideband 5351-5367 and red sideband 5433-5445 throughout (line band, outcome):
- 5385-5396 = -0.05 mag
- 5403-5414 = 0.05 mag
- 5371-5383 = -0.02 mag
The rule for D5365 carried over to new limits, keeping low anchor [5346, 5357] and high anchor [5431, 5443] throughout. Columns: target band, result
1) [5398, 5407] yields -0.001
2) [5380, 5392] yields -0.096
